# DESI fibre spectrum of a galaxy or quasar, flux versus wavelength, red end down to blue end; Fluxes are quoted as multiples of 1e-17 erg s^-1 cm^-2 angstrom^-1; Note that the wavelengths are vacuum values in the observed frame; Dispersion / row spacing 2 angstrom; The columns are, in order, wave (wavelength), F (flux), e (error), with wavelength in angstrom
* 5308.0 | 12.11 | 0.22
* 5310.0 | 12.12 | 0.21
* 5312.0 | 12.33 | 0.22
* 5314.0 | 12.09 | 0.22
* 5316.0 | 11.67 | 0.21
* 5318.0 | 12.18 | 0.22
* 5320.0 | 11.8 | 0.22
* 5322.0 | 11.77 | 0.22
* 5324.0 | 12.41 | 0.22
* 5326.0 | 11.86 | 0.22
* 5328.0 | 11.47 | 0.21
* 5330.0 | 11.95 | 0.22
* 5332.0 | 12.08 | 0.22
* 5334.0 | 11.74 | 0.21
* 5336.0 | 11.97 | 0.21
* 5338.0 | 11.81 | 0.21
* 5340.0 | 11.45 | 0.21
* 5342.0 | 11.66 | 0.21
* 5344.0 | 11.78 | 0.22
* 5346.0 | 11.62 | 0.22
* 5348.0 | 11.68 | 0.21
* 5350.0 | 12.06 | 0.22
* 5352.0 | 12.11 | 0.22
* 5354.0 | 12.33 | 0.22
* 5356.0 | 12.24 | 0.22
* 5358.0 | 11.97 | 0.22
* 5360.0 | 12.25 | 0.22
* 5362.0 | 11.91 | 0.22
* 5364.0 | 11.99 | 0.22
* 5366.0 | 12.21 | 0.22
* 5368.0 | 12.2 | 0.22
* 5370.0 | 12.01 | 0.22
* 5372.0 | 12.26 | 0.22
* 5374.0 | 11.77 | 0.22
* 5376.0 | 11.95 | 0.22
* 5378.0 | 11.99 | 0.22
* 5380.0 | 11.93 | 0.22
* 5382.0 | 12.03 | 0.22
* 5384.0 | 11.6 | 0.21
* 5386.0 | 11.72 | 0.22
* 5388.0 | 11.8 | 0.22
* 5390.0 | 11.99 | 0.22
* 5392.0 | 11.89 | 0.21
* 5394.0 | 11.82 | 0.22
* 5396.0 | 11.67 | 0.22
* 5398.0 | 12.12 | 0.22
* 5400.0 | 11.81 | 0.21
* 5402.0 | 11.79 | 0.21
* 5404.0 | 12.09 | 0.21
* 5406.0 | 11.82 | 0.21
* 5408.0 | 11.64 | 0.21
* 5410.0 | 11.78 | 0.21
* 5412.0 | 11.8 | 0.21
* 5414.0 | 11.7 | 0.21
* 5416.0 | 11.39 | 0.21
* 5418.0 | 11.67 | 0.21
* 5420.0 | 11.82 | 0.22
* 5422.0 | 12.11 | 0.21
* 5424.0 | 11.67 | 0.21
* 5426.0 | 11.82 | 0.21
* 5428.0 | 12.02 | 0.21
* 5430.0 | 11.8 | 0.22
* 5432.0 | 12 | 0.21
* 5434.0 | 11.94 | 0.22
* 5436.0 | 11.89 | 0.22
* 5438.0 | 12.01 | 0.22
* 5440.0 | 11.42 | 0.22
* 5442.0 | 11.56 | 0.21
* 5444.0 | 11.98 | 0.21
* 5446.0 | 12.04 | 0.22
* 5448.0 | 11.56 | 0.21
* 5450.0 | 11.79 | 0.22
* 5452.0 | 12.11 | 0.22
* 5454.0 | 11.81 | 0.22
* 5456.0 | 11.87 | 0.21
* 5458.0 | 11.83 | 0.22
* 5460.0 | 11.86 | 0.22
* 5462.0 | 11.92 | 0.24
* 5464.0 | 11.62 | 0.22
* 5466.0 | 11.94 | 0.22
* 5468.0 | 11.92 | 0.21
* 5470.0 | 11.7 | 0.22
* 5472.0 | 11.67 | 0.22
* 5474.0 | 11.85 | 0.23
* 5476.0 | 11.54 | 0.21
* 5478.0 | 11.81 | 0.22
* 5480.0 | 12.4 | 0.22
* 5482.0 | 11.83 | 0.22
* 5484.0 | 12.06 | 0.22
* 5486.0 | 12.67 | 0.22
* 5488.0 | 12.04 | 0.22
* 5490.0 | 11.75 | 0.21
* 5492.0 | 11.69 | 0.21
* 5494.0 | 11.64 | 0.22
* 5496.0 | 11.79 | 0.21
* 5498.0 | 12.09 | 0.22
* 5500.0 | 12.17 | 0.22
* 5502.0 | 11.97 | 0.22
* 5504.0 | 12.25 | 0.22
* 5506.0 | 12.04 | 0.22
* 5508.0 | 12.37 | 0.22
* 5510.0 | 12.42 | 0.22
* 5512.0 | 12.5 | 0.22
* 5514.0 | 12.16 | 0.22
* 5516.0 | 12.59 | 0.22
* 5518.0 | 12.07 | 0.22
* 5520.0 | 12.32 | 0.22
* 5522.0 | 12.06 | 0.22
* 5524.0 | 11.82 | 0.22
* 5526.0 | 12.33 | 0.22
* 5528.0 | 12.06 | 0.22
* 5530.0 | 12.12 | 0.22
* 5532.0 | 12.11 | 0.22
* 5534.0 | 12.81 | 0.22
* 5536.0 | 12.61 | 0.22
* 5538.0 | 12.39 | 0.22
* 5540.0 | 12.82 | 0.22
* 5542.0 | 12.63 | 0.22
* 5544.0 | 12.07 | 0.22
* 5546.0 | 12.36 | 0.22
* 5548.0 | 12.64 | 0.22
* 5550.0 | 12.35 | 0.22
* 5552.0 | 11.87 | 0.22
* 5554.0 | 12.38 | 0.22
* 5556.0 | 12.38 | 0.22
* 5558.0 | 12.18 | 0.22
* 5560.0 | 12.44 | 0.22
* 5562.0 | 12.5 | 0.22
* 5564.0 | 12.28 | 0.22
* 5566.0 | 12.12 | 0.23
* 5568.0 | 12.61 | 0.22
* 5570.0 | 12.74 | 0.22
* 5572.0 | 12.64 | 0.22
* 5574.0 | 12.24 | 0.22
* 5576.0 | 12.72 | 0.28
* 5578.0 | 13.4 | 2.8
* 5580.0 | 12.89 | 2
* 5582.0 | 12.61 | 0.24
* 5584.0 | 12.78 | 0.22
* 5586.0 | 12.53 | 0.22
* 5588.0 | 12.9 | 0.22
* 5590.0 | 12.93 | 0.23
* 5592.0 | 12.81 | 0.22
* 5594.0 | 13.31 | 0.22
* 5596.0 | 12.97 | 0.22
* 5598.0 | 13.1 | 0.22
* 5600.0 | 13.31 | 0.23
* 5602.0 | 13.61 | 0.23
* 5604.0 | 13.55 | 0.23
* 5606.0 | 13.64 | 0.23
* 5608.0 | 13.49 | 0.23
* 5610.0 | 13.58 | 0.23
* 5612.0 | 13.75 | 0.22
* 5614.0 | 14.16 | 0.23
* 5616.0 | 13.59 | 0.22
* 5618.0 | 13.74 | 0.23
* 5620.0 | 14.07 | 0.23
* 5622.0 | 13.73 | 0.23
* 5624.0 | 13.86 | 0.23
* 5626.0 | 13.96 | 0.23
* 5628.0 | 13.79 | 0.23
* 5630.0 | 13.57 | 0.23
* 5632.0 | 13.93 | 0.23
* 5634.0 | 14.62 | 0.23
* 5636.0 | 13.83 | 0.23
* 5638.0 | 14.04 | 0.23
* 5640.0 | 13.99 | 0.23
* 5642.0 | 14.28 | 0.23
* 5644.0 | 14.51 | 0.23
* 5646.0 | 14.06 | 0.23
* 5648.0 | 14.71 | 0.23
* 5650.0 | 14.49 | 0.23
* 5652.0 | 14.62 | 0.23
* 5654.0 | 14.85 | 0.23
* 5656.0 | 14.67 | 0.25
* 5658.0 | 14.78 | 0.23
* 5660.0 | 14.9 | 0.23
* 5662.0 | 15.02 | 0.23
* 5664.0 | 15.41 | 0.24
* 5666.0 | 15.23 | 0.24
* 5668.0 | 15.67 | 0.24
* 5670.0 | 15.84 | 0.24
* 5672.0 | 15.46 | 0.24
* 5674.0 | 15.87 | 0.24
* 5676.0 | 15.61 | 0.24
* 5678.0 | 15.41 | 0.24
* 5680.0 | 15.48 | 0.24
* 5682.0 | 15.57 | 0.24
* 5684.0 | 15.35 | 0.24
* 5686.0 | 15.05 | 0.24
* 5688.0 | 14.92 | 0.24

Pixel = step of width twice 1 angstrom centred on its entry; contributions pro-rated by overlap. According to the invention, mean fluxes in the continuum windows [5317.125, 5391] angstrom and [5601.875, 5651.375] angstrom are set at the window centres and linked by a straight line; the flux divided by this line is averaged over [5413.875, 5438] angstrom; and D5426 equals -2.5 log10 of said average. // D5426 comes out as 0.06 mag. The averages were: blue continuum 11.9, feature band 11.8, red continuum 14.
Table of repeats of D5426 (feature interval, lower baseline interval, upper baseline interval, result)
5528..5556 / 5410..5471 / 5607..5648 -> 0.050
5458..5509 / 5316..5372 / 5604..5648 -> 0.086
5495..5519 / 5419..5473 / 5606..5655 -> 0.032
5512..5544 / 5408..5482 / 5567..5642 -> 0.027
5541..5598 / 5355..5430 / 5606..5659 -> 0.077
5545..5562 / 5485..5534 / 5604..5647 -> 0.041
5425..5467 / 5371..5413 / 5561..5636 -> 0.035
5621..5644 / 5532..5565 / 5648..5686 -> 0.032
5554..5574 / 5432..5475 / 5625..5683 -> 0.086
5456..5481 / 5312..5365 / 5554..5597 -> 0.044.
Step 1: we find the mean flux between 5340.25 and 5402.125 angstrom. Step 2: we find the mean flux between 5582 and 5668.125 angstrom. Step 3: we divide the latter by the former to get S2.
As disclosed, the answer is 1.2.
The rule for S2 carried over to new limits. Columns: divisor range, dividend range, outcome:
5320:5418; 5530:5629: 1.09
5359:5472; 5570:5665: 1.16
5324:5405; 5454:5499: 1.00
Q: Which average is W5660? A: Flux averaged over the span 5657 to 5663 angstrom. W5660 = 14.9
